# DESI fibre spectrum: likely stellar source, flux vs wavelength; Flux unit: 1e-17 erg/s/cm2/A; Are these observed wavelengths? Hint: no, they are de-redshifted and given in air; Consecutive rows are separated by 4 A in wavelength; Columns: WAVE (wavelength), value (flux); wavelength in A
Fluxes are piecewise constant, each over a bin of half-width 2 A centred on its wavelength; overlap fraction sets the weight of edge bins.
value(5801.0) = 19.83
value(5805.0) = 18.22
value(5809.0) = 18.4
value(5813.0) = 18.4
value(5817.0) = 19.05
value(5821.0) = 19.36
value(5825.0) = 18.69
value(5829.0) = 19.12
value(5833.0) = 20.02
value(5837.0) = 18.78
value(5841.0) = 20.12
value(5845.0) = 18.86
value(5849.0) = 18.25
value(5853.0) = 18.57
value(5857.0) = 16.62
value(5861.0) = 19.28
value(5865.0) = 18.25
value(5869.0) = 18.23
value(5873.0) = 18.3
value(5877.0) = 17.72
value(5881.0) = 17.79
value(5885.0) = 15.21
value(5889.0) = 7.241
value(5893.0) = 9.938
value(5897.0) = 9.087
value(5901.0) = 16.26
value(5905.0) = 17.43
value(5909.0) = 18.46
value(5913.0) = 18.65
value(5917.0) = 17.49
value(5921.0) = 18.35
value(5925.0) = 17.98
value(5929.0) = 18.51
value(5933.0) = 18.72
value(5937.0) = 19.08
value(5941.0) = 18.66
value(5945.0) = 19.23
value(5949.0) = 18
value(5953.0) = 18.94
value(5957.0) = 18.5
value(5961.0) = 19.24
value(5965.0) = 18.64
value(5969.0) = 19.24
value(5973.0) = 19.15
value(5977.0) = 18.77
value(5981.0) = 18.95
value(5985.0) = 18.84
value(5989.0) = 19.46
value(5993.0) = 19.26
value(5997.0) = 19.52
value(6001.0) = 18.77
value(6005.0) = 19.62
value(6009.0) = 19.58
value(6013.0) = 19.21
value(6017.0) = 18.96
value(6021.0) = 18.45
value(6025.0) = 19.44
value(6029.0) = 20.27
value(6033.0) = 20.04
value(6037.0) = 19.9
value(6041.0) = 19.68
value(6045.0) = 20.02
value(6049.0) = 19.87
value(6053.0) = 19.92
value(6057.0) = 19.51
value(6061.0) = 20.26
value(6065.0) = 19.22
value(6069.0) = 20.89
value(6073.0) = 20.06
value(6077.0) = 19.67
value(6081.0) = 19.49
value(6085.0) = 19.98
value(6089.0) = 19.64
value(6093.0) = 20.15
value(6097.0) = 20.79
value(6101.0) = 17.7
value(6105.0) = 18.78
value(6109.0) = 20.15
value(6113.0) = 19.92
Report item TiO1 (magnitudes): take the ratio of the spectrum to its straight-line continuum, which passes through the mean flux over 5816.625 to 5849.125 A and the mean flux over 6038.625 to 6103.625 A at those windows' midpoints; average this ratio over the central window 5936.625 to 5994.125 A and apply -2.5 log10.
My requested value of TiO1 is 0.034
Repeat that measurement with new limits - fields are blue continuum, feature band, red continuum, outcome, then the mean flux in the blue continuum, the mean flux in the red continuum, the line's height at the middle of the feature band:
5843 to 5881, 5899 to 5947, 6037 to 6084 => 0.03 mag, 18.2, 19.9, 18.7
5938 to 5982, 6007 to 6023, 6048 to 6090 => 0.02 mag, 18.9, 19.9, 19.4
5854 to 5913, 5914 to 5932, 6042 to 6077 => -0.09 mag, 15.8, 19.9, 16.8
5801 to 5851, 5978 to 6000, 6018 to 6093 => 0.02 mag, 19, 19.8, 19.6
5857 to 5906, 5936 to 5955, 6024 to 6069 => -0.10 mag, 15.4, 19.9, 17.1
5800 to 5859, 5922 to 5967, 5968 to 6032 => 0.02 mag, 18.8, 19.2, 19.1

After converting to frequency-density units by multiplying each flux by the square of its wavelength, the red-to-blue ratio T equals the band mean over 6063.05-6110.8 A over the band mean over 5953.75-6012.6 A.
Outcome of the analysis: 1.1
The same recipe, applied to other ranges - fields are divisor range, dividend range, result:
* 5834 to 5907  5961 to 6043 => 1.22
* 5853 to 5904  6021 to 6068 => 1.35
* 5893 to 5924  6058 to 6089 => 1.30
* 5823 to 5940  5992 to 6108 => 1.20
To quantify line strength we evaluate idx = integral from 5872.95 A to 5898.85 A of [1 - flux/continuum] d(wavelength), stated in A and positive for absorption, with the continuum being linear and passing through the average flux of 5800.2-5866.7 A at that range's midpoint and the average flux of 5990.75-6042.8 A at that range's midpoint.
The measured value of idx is 7.8 A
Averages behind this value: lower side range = 18.8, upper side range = 19.4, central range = 13.3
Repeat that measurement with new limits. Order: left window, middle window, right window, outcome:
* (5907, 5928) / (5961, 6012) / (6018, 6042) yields -0.26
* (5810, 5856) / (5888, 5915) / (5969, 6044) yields 7.06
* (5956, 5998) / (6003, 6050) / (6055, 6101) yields -0.30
